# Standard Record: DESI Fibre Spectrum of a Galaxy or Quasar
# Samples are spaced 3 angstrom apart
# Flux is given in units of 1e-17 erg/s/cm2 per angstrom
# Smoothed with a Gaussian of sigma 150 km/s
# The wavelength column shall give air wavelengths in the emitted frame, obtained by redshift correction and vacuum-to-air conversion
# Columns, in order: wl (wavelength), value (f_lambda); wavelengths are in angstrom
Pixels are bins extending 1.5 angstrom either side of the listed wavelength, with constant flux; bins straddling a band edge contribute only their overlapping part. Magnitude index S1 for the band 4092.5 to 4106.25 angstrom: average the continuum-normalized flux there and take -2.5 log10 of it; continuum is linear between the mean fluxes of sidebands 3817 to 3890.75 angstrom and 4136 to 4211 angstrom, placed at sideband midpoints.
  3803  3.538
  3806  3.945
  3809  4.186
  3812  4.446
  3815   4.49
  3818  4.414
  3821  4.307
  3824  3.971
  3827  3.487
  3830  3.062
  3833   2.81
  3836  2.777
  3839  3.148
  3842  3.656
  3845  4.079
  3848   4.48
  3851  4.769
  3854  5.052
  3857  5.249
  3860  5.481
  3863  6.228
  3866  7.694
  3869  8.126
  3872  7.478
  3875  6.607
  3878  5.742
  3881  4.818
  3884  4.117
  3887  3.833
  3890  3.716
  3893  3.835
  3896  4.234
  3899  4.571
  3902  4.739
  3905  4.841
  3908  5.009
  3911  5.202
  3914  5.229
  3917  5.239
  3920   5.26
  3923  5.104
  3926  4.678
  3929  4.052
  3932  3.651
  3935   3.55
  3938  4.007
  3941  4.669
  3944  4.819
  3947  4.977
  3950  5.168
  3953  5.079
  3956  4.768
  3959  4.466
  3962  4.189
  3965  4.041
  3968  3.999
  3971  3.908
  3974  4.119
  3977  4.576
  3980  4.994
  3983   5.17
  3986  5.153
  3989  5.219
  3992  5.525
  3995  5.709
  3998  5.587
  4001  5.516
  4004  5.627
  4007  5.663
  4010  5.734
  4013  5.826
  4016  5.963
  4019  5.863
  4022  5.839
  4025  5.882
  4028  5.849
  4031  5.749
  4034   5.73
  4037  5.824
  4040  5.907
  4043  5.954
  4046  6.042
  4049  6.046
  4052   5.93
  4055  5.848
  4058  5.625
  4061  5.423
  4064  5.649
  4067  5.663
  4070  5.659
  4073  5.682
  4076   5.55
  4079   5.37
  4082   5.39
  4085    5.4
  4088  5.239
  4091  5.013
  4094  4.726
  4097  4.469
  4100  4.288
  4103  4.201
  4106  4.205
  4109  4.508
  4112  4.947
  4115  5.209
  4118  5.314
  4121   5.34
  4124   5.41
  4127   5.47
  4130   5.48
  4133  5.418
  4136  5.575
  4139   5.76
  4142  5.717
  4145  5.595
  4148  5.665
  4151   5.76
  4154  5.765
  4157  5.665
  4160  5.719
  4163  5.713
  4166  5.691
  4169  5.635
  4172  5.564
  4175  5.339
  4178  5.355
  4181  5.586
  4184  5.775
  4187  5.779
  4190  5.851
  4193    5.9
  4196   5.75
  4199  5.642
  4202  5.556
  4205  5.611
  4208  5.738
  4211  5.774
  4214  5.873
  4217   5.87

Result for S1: 0.237 mag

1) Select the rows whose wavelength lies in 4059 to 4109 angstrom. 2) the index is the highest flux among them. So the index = 5.682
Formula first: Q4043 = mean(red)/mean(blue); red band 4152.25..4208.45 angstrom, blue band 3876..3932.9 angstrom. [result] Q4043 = 1.2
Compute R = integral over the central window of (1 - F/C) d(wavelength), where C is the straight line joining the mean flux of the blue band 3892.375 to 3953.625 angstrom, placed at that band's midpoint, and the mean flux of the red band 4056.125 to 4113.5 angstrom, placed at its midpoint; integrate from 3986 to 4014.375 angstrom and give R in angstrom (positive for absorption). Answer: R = -4.0 angstrom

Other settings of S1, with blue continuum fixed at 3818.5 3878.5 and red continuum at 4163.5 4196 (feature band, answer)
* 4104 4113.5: 0.21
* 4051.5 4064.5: -0.06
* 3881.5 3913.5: 0.13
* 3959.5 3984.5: 0.18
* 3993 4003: -0.07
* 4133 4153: -0.02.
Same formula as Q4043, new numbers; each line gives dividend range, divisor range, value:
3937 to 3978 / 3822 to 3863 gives 1.10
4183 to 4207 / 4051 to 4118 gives 1.11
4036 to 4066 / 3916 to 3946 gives 1.29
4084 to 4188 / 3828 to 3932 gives 1.10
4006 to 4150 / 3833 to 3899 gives 1.11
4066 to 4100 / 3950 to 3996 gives 1.11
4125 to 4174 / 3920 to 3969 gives 1.26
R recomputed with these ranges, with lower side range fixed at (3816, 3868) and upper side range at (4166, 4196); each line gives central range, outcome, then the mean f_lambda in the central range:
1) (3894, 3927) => -1.61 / 4.91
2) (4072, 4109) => 2.69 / 4.93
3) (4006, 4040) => -4.93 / 5.82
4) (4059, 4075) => -1.14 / 5.61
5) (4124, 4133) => 0.01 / 5.45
